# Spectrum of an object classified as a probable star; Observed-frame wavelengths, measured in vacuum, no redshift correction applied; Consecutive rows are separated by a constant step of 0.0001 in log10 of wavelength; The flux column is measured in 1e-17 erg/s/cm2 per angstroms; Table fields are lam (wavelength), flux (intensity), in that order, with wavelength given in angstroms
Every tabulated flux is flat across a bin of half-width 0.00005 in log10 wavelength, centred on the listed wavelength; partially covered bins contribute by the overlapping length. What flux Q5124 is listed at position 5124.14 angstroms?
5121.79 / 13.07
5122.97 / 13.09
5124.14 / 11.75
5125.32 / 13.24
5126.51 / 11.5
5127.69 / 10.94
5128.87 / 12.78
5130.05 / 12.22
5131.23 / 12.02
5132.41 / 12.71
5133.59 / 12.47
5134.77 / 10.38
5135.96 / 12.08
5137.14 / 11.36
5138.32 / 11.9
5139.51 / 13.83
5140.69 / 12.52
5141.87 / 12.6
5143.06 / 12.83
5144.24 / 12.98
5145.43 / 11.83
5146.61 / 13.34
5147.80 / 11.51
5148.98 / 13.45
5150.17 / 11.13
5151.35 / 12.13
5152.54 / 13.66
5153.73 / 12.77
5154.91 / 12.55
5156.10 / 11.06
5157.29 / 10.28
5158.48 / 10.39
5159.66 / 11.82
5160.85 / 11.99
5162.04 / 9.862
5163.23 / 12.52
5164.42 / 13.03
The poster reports 11.75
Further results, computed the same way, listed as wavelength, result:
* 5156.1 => 11.06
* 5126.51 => 11.5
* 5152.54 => 13.66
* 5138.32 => 11.9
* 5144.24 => 12.98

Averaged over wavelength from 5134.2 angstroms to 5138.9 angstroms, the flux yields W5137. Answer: 11.4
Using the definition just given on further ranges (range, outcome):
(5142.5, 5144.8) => 12.9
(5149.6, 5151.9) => 11.7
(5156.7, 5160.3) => 10.9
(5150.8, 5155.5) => 12.8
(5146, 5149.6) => 12.8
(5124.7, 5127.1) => 12.3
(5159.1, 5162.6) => 11.2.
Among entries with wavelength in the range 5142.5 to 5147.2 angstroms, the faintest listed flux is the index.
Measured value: 11.83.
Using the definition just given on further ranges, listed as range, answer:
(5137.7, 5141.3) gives 11.9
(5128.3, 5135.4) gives 10.38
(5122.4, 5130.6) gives 10.94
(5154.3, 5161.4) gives 10.28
